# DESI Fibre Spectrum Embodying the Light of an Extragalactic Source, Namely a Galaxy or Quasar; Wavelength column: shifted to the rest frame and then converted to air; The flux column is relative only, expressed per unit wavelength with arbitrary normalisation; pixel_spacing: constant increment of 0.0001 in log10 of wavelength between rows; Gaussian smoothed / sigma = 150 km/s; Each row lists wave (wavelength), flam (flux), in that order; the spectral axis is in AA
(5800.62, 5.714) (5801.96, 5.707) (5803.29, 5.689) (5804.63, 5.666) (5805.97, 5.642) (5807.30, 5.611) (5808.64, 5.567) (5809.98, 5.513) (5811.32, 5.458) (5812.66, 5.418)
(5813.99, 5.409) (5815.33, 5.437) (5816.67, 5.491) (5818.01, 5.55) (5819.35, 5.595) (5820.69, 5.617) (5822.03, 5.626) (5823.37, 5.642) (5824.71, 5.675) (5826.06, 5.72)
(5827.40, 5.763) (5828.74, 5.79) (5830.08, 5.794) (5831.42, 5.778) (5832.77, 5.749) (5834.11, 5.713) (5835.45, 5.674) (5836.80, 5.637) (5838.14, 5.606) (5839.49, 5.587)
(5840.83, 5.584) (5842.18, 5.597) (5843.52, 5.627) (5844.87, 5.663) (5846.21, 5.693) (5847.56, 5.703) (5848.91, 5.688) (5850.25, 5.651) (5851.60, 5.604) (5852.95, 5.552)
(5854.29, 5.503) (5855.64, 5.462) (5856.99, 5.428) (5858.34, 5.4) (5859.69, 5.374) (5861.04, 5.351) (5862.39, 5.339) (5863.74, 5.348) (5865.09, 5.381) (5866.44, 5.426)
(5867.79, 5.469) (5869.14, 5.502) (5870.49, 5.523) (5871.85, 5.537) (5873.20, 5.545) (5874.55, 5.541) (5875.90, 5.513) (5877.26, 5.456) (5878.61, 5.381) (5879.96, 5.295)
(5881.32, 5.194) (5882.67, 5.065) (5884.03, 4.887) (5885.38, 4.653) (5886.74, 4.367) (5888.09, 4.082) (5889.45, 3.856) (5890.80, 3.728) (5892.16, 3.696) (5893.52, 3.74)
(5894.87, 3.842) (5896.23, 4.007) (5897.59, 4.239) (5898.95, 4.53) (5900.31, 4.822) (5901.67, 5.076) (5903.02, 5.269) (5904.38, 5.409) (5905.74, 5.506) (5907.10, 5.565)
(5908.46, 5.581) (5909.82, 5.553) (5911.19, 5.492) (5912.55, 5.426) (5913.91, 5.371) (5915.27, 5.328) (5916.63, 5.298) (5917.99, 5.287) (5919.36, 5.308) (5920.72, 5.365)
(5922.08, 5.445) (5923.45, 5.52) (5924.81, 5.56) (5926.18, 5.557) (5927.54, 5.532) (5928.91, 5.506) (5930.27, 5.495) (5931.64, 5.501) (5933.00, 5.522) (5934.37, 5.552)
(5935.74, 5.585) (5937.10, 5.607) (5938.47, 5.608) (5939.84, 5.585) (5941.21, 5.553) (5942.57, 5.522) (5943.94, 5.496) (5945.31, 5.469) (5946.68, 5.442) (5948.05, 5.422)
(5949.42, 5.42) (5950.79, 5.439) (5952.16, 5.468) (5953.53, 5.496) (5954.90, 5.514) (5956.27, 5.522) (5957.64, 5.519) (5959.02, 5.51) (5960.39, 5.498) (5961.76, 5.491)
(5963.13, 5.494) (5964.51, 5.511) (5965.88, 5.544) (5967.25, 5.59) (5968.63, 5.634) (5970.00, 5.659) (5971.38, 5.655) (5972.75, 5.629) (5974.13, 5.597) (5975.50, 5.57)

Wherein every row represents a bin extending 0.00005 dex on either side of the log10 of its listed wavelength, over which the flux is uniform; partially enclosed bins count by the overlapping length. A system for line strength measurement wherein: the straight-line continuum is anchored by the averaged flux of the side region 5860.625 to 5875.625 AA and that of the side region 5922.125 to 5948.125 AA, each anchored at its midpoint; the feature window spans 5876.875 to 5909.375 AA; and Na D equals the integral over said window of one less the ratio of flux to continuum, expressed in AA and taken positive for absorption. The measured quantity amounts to 4.5 AA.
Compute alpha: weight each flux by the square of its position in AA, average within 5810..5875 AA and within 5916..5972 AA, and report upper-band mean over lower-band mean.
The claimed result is 1.02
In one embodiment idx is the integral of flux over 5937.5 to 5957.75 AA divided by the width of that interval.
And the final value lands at 5.5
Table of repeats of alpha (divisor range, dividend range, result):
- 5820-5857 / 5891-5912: 0.87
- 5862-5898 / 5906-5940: 1.14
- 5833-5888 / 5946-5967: 1.05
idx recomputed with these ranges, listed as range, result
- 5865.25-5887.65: 5.26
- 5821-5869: 5.59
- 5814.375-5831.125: 5.64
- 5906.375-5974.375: 5.5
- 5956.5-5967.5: 5.52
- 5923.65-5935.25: 5.53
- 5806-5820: 5.51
